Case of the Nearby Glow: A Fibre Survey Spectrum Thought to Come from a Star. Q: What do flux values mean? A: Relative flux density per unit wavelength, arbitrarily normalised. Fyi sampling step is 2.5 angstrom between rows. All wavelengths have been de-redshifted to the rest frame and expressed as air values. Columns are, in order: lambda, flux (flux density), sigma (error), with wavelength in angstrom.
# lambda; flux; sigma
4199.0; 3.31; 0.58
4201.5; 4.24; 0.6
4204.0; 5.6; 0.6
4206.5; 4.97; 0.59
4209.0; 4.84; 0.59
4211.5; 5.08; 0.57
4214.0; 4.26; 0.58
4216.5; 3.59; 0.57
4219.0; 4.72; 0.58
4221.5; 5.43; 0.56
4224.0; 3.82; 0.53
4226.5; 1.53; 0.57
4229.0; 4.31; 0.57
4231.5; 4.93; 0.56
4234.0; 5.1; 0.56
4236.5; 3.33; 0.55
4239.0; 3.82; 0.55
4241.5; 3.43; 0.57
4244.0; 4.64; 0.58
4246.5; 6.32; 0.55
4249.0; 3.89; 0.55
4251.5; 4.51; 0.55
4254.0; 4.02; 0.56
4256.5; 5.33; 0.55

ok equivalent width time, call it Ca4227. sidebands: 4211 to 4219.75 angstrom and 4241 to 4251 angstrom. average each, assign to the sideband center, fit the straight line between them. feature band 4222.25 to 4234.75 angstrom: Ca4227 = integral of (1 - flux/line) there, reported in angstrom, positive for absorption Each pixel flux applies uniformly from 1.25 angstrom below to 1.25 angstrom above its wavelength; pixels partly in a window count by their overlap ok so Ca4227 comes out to 1.47 angstrom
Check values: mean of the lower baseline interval 4.34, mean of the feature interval 3.95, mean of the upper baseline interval 4.65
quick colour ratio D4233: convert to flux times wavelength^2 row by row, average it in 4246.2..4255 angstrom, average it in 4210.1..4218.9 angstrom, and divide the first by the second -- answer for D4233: 1.1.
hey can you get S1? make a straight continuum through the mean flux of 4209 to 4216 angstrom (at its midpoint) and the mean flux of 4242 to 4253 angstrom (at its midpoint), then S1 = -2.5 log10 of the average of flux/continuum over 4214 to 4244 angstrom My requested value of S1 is 0.15 mag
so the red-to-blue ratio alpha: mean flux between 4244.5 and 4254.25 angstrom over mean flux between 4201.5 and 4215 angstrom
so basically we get 0.97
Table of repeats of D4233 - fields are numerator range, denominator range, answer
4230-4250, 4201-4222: 0.95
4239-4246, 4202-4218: 0.92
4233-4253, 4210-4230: 1.08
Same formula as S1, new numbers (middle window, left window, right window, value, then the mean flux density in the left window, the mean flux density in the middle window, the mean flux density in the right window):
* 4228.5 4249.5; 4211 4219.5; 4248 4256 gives -0.040 mag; 4.33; 4.44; 4.26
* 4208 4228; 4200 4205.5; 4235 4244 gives 0.064 mag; 4.85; 4.15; 3.72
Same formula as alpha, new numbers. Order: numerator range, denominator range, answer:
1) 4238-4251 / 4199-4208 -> 0.94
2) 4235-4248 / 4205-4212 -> 0.87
